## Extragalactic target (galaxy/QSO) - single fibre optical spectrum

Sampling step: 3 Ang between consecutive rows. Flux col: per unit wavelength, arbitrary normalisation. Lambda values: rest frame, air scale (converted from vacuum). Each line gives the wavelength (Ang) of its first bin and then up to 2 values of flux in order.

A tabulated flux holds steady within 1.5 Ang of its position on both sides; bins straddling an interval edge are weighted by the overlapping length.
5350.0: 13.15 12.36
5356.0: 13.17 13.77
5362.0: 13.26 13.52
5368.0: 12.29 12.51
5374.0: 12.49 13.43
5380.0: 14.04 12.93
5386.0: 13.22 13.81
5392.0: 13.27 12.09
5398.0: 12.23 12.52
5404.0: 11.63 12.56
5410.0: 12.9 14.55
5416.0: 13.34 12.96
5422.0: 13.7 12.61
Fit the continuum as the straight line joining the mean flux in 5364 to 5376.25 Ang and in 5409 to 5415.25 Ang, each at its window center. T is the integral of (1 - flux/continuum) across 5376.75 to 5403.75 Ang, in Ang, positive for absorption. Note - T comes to 0.45 Ang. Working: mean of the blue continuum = 12.7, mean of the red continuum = 13.7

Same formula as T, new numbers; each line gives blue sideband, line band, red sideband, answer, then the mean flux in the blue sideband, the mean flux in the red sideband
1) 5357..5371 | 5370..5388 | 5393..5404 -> -0.6 Ang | 13.1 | 12.2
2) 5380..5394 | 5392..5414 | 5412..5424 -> 1.3 Ang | 13.3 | 13.6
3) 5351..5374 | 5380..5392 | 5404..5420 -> -0.3 Ang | 13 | 13.1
